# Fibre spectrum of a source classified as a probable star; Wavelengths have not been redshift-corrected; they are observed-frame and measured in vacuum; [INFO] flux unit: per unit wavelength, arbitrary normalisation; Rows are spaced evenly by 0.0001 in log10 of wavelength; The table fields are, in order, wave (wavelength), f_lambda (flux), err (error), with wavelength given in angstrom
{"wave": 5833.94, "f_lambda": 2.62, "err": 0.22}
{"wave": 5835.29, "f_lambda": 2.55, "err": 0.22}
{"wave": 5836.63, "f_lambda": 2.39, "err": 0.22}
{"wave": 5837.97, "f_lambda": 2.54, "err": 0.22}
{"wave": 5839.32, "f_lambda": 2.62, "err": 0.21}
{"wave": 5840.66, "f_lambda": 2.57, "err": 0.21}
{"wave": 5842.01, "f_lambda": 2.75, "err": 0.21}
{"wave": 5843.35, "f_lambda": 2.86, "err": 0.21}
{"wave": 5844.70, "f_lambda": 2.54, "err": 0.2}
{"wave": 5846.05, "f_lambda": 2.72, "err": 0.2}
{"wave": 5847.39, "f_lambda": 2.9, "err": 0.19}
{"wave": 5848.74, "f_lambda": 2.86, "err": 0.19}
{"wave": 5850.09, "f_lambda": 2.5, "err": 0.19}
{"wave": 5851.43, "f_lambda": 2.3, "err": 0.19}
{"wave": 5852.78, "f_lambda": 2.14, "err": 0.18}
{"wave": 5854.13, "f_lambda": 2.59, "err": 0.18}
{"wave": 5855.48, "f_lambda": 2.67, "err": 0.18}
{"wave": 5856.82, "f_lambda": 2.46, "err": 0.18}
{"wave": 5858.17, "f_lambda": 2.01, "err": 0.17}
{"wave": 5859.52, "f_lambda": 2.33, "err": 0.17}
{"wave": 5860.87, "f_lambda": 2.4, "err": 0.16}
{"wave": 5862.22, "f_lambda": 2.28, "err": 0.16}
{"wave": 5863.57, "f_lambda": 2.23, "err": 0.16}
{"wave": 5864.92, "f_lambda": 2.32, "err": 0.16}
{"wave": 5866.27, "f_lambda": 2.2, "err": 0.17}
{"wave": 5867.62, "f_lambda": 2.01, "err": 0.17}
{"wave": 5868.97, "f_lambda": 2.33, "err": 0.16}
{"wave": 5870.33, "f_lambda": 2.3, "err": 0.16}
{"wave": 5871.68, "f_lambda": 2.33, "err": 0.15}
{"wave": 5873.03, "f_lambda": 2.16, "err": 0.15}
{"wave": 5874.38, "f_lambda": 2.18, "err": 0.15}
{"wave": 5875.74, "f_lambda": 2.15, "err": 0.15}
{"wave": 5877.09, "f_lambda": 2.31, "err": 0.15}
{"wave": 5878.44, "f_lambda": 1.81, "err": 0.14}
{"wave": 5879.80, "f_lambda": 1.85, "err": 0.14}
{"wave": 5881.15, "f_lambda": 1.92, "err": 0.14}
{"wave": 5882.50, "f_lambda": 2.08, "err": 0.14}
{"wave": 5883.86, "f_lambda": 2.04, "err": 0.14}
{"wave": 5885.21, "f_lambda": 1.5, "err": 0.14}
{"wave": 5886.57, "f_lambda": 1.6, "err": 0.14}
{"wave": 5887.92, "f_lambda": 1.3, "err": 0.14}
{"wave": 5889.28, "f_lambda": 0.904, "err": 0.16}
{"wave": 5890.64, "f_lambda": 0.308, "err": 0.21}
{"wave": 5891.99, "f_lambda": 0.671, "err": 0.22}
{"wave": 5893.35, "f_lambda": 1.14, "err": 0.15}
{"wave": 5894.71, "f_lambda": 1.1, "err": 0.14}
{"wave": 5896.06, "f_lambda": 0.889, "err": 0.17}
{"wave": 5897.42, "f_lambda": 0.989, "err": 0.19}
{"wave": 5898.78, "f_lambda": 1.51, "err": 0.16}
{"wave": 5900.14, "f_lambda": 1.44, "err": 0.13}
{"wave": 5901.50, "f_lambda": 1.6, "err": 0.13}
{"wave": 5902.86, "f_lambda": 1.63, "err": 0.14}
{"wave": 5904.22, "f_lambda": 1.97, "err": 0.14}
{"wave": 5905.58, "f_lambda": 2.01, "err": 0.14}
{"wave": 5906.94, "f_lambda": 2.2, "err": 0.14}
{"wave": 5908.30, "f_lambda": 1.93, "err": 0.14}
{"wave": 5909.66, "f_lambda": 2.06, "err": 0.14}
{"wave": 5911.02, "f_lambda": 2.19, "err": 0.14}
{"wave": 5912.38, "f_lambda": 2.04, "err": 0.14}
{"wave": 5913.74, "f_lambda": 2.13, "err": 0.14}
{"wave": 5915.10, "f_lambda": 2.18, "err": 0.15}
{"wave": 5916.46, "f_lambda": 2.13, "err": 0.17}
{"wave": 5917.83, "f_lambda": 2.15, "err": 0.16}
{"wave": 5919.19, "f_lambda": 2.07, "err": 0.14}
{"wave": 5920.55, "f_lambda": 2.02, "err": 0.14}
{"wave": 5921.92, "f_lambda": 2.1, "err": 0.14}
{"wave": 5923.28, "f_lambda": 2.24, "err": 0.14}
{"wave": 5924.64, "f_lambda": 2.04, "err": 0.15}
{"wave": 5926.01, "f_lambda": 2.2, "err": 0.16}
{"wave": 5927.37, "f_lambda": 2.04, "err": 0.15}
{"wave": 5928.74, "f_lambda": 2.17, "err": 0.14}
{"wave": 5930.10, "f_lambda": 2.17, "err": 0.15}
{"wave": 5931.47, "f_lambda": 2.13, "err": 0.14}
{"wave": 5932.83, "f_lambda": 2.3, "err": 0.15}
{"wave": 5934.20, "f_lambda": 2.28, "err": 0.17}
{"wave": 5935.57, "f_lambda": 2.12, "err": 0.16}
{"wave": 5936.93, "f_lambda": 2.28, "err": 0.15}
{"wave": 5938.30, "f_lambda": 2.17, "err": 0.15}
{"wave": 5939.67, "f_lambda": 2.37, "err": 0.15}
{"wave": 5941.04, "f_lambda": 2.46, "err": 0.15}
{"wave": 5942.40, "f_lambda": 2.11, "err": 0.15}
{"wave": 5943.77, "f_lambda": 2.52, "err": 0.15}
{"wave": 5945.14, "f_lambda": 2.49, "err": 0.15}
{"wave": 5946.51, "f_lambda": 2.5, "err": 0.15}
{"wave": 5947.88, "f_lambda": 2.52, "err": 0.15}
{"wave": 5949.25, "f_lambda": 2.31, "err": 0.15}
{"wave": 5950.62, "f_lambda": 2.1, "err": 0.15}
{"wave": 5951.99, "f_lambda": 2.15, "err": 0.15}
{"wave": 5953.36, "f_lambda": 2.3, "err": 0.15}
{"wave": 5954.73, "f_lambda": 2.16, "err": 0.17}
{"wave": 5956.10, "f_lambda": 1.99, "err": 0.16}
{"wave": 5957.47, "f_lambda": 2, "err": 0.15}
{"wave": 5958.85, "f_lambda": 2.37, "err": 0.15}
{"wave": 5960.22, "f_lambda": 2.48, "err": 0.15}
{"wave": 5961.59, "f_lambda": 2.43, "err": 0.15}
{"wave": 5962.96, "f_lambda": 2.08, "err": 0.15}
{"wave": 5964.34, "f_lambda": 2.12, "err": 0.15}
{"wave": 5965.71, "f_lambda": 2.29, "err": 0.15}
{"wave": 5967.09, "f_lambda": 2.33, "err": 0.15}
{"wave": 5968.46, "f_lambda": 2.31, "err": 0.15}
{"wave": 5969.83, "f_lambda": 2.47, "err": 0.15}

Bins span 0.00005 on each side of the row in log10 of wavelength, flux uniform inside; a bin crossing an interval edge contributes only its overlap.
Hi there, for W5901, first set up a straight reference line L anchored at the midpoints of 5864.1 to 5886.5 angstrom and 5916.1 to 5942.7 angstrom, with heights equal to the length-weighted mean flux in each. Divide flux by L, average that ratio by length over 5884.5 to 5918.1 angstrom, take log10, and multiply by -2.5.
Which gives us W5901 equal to 0.33 mag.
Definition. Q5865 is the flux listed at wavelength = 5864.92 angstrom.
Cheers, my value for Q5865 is 2.32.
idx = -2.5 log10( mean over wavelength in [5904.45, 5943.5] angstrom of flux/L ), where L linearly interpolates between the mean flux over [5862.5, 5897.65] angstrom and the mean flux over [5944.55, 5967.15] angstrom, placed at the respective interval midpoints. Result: -0.06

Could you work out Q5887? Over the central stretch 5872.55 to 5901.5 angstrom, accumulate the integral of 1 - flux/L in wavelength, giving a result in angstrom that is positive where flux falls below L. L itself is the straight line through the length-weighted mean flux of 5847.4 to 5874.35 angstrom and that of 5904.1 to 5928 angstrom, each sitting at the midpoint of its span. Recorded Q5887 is 9.37 angstrom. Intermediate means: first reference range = 2.35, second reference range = 2.1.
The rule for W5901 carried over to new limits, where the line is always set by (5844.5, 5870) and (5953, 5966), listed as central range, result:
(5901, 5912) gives 0.18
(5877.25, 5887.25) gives 0.26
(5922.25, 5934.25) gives 0.05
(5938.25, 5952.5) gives -0.05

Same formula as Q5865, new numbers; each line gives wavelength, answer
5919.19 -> 2.07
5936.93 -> 2.28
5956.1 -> 1.99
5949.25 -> 2.31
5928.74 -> 2.17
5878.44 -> 1.81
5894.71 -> 1.1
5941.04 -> 2.46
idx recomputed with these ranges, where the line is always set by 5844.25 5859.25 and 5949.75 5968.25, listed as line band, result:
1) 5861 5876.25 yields 0.108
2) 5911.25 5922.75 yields 0.110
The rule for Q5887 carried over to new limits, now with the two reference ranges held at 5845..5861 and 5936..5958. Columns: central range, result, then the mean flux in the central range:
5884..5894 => 5.4 angstrom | 1.11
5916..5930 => 1.3 angstrom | 2.12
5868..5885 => 2.4 angstrom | 2.1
